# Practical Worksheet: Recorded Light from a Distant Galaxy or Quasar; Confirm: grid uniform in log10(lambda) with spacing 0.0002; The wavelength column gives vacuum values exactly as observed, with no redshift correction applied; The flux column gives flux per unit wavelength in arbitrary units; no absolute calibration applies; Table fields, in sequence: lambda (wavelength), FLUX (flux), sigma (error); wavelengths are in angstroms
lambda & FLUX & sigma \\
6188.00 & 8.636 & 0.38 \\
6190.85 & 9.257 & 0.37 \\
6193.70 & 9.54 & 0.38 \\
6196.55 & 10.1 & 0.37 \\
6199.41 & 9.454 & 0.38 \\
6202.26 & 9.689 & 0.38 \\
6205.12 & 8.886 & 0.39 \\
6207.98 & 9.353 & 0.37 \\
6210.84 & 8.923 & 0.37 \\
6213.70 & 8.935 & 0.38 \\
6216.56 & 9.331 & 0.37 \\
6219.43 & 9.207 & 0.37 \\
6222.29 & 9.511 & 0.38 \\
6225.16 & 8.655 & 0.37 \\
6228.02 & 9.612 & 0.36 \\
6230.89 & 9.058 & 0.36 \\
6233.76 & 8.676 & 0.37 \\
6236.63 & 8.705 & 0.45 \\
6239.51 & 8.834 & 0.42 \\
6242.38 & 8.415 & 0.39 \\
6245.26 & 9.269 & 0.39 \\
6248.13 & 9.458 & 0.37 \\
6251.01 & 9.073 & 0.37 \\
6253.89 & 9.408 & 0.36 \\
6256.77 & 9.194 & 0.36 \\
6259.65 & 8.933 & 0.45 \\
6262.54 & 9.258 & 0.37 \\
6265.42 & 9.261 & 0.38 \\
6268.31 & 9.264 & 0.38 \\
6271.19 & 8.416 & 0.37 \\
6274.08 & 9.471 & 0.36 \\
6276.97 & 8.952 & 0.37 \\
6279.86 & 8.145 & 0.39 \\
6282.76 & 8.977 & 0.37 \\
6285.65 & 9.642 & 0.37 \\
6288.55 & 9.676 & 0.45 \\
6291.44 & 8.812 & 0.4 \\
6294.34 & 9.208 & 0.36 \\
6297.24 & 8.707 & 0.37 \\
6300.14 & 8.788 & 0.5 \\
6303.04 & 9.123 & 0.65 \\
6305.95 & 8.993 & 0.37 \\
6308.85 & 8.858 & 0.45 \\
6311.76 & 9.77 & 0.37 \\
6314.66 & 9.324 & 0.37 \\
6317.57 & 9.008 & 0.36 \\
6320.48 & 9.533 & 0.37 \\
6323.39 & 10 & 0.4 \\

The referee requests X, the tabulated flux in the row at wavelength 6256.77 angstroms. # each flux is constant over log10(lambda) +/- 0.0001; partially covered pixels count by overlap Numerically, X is 9.194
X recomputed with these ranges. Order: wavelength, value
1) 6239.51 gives 8.834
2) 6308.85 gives 8.858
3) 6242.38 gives 8.415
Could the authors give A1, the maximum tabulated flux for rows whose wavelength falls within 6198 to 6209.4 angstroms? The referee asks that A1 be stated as 9.689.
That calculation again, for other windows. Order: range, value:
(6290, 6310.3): 9.208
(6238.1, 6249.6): 9.458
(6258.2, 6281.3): 9.471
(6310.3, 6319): 9.77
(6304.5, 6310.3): 8.993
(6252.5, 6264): 9.408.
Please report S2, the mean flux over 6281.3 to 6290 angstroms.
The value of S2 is 9.43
